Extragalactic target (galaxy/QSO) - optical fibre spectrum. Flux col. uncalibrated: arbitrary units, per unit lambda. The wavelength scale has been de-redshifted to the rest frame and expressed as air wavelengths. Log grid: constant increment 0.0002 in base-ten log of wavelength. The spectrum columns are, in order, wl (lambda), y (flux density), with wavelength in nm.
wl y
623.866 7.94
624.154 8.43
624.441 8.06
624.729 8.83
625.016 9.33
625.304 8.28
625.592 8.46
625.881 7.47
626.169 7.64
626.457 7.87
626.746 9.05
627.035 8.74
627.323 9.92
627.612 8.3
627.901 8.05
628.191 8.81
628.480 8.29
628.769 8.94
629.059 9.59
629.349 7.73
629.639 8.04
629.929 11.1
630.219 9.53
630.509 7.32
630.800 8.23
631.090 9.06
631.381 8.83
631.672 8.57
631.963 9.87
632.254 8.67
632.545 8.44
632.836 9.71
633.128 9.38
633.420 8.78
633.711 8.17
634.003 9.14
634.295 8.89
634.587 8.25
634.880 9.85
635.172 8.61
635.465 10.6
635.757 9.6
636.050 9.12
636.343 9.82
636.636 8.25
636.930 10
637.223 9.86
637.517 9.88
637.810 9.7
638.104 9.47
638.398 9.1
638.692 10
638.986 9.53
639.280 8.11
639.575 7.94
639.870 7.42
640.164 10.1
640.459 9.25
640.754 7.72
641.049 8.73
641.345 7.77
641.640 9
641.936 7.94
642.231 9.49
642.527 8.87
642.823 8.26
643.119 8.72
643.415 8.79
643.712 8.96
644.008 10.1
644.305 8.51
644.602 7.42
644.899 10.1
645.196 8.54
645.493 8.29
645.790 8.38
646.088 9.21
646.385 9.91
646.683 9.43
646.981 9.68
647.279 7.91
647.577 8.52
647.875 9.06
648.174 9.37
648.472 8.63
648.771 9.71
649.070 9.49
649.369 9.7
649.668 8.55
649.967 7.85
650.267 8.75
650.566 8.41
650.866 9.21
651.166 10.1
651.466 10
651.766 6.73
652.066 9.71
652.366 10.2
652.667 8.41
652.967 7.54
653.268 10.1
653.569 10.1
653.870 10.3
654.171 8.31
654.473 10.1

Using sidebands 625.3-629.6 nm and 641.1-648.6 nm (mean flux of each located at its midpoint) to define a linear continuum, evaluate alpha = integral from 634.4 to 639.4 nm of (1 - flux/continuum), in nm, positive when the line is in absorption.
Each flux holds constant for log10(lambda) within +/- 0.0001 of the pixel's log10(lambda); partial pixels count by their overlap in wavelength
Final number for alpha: -0.42 nm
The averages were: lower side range 8.47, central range 9.4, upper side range 8.83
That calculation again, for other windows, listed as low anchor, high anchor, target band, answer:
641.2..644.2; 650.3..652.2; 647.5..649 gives -0.03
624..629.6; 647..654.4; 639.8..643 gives 0.08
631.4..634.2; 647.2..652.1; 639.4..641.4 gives 0.11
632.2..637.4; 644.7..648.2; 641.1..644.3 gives 0.10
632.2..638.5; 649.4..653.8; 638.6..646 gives 0.36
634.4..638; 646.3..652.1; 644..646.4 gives 0.09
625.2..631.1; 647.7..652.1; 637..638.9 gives -0.20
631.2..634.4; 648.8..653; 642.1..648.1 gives 0.03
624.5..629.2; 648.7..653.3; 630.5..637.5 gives -0.31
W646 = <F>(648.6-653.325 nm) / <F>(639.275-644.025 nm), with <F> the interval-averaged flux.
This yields 1.04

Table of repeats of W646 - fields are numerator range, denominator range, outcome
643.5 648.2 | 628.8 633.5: 1.00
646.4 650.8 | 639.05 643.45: 1.05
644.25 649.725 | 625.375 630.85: 1.05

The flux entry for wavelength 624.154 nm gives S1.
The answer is 8.43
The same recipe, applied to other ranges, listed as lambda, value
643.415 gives 8.79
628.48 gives 8.29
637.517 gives 9.88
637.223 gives 9.86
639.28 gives 8.11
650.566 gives 8.41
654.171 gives 8.31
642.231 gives 9.49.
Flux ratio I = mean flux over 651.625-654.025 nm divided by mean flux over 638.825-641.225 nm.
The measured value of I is 1.1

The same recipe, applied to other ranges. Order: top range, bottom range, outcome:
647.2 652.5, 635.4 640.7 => 0.97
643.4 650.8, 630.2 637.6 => 0.98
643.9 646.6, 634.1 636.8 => 0.97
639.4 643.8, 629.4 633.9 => 0.97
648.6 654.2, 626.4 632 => 1.04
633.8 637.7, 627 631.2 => 1.07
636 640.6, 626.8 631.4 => 1.05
